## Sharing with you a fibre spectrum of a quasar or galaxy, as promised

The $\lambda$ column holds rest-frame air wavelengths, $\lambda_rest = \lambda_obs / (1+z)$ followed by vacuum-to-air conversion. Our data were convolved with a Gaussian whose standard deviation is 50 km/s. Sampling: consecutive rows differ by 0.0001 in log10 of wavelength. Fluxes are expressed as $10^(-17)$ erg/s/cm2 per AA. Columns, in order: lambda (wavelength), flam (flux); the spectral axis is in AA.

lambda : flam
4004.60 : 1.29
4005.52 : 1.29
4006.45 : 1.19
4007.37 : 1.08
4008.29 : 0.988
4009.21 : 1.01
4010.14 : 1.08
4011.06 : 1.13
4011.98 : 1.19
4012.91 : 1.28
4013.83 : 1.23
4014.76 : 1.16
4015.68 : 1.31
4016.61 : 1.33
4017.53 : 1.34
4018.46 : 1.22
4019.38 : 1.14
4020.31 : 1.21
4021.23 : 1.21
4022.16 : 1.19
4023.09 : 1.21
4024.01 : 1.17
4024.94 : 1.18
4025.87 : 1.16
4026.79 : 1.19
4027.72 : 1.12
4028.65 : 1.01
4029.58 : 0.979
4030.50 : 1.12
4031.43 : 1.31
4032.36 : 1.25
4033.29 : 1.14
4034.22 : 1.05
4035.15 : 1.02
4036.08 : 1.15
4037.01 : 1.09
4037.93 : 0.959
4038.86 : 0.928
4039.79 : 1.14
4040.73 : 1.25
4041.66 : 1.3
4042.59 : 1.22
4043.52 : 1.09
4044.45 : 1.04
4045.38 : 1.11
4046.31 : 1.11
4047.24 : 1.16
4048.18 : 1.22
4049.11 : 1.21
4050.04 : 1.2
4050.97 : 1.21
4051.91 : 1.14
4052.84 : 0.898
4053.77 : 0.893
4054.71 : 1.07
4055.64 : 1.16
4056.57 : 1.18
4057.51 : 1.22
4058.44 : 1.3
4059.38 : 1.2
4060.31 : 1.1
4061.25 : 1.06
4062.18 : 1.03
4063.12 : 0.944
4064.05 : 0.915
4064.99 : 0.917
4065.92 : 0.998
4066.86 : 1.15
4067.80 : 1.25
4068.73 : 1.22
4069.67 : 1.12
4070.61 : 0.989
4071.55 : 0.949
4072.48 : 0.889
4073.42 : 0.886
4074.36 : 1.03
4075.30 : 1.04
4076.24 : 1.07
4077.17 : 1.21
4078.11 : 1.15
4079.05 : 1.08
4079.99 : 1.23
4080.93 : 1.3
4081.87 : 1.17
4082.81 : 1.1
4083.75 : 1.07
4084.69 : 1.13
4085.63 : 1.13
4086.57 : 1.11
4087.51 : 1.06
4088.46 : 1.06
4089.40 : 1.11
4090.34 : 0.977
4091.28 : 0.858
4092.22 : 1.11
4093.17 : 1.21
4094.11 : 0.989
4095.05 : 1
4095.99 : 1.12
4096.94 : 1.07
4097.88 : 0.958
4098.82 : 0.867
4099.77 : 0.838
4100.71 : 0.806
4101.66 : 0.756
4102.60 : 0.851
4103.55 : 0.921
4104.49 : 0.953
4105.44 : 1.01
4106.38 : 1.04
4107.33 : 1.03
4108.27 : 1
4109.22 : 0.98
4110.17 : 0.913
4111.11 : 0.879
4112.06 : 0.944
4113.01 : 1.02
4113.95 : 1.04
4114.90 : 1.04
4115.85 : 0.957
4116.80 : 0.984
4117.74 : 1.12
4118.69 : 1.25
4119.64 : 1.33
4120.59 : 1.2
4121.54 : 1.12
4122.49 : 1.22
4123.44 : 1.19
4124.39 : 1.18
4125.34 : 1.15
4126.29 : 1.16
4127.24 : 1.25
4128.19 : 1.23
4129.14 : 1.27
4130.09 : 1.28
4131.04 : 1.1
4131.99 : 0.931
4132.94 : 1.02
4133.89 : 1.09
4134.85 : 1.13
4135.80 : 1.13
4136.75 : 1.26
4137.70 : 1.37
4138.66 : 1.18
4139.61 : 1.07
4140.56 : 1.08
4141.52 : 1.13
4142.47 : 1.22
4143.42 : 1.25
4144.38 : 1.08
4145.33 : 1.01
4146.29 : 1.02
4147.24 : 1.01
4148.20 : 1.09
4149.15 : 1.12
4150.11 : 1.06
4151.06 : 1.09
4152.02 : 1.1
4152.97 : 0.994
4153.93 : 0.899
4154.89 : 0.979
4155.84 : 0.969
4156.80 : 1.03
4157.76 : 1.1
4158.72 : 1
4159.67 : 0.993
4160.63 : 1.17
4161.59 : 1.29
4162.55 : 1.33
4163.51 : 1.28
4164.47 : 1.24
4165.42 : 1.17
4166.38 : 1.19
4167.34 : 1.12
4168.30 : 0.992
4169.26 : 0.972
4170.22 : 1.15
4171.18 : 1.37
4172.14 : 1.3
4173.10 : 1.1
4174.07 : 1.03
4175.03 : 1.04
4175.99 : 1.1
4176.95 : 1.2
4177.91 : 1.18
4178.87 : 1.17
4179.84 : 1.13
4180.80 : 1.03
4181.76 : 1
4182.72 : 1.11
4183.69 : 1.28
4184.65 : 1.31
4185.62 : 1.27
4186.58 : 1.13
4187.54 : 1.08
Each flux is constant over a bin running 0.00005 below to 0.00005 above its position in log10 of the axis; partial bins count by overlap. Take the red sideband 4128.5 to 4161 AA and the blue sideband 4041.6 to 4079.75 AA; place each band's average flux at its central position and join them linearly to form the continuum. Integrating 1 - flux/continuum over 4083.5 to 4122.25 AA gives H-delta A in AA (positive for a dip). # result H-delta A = 2.6 AA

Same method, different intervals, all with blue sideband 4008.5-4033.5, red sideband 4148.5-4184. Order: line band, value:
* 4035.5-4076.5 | 2.6 AA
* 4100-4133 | 2.2 AA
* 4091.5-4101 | 1.2 AA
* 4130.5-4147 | 0.1 AA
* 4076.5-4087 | 0.0 AA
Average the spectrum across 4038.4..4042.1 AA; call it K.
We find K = 1.15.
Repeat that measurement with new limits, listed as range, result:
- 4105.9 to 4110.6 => 0.993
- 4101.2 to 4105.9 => 0.898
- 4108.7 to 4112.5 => 0.929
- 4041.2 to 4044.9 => 1.16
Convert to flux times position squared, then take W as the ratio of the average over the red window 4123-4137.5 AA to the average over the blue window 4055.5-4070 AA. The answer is 1.08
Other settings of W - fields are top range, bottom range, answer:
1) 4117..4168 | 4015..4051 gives 1.03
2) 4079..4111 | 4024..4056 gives 0.94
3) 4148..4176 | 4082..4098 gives 1.08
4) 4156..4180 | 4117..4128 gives 0.98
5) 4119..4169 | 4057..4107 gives 1.11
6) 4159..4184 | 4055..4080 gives 1.12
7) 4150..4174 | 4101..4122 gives 1.13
